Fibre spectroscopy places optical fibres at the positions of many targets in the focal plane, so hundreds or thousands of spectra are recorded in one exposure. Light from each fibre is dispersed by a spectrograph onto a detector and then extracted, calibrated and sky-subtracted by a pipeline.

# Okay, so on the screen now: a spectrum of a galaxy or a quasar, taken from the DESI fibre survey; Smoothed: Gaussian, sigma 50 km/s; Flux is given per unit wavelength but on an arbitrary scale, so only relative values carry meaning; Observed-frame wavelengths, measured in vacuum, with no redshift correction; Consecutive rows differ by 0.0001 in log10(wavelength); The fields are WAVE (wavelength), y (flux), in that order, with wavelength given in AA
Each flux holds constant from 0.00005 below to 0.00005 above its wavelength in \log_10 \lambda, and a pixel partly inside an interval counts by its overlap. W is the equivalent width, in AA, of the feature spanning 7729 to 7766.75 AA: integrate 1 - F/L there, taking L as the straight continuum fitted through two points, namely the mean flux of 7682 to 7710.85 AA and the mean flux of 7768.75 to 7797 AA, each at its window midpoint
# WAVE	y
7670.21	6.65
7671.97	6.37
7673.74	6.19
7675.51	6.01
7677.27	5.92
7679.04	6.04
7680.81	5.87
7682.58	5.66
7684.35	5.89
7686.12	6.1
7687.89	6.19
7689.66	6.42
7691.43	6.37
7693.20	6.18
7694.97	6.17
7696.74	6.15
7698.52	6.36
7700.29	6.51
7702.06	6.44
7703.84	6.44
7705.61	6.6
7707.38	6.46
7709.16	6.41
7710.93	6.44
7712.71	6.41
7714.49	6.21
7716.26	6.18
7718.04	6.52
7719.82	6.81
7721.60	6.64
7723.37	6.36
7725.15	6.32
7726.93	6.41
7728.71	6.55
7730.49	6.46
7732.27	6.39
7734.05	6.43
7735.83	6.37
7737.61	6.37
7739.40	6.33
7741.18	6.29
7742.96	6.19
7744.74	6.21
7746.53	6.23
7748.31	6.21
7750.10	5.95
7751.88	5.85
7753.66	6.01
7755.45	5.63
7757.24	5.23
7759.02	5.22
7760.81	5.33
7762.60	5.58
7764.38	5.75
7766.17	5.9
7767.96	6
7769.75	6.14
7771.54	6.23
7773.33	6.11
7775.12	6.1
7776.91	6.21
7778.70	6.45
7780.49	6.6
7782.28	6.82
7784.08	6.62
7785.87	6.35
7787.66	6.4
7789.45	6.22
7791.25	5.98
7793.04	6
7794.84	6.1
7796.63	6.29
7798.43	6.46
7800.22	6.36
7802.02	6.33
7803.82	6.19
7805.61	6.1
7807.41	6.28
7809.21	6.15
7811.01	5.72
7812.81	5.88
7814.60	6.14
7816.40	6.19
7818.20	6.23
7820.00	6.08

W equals 1.69 AA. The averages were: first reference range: 6.28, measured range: 6.01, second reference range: 6.29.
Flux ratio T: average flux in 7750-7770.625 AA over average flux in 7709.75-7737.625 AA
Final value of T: 0.89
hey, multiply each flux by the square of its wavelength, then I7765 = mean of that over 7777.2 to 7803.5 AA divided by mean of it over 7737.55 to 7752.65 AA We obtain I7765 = 1.04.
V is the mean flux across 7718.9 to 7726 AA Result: 6.54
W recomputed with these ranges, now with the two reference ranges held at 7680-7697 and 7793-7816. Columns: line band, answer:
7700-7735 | -1.9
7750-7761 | 1.0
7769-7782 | -0.3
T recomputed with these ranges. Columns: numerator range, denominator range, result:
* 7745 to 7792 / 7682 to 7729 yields 0.95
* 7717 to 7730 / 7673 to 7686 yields 1.09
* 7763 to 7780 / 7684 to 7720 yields 0.96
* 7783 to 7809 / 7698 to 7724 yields 0.97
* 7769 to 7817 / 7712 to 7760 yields 1.00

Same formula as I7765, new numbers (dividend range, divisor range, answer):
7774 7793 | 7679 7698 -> 1.07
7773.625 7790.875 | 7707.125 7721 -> 1.01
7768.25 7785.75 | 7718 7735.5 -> 0.99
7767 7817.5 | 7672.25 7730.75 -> 1.01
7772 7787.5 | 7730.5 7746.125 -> 1.02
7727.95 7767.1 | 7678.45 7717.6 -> 0.97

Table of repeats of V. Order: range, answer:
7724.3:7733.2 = 6.43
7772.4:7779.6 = 6.22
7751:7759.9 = 5.59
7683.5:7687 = 6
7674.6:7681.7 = 5.96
